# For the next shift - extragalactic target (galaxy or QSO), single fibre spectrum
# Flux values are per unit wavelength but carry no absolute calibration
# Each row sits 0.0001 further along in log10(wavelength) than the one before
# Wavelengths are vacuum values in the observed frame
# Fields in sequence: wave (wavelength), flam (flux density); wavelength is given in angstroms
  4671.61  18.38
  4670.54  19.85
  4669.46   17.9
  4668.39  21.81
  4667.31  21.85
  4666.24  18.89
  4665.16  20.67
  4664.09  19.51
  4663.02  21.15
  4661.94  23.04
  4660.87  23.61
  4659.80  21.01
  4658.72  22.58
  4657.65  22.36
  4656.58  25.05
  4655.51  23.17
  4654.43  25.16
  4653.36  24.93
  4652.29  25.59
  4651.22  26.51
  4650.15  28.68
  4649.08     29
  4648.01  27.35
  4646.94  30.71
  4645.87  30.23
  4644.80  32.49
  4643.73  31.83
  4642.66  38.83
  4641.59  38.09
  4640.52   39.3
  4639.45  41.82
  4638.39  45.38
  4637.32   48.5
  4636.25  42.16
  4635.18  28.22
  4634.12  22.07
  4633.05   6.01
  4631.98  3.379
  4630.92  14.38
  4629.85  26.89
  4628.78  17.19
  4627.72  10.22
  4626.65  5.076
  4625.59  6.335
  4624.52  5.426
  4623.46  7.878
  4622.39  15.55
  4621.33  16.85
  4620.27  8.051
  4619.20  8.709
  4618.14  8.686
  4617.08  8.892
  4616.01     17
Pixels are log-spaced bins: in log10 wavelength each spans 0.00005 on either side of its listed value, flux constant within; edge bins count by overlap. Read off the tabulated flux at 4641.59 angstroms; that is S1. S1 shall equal 38.09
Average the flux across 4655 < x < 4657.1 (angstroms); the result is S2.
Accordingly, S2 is 24.1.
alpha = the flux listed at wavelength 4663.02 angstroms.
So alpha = 21.15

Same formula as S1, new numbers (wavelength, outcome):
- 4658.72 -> 22.58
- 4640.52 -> 39.3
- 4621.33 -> 16.85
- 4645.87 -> 30.23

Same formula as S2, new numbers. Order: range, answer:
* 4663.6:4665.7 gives 20.1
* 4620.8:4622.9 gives 16.2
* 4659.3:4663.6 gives 22.2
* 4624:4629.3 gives 8.84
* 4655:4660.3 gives 22.8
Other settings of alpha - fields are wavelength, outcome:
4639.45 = 41.82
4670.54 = 19.85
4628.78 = 17.19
